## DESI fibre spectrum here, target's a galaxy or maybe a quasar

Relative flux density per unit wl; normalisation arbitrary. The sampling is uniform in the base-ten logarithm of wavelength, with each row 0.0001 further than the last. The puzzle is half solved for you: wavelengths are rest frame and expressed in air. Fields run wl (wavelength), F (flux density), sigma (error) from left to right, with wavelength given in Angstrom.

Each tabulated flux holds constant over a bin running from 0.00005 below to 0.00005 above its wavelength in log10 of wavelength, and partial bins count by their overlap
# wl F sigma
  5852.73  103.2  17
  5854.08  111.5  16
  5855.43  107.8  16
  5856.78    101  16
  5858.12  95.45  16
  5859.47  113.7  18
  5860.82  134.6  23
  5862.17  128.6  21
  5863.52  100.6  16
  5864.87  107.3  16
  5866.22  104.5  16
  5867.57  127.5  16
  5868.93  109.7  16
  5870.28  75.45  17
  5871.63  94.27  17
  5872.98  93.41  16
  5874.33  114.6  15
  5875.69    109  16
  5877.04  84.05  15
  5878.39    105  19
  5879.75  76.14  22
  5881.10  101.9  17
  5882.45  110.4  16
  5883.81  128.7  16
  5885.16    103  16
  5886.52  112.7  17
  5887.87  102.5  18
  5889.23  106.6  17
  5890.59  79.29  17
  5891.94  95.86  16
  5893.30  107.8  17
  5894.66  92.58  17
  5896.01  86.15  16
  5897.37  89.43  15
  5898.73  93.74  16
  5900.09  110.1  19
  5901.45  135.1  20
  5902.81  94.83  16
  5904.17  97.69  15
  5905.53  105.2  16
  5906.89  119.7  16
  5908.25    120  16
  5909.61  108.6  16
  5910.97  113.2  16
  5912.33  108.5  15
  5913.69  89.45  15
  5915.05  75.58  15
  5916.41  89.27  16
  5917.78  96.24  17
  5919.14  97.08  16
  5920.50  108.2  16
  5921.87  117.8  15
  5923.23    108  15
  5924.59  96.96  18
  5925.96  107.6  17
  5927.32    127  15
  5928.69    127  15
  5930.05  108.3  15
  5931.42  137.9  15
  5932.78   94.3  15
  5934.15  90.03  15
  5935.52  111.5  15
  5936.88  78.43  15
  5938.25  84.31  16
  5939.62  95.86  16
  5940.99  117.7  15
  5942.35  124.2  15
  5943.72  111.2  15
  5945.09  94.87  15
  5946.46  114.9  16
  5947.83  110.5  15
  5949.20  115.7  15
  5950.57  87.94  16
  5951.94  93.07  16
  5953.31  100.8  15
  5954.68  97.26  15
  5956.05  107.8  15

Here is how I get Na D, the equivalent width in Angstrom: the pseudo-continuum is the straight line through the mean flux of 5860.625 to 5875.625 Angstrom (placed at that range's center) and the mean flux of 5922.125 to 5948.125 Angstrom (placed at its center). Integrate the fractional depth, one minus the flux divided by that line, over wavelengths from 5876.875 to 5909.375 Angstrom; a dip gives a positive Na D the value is 1.4 Angstrom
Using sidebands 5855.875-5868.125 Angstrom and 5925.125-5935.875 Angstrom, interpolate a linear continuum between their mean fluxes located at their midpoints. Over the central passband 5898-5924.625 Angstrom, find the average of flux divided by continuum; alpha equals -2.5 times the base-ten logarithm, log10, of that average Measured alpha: 0.08 mag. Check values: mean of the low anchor 112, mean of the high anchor 113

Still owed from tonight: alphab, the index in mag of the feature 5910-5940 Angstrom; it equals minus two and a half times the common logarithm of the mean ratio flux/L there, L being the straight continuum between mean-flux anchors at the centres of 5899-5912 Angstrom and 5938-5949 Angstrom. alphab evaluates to 0.066 mag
